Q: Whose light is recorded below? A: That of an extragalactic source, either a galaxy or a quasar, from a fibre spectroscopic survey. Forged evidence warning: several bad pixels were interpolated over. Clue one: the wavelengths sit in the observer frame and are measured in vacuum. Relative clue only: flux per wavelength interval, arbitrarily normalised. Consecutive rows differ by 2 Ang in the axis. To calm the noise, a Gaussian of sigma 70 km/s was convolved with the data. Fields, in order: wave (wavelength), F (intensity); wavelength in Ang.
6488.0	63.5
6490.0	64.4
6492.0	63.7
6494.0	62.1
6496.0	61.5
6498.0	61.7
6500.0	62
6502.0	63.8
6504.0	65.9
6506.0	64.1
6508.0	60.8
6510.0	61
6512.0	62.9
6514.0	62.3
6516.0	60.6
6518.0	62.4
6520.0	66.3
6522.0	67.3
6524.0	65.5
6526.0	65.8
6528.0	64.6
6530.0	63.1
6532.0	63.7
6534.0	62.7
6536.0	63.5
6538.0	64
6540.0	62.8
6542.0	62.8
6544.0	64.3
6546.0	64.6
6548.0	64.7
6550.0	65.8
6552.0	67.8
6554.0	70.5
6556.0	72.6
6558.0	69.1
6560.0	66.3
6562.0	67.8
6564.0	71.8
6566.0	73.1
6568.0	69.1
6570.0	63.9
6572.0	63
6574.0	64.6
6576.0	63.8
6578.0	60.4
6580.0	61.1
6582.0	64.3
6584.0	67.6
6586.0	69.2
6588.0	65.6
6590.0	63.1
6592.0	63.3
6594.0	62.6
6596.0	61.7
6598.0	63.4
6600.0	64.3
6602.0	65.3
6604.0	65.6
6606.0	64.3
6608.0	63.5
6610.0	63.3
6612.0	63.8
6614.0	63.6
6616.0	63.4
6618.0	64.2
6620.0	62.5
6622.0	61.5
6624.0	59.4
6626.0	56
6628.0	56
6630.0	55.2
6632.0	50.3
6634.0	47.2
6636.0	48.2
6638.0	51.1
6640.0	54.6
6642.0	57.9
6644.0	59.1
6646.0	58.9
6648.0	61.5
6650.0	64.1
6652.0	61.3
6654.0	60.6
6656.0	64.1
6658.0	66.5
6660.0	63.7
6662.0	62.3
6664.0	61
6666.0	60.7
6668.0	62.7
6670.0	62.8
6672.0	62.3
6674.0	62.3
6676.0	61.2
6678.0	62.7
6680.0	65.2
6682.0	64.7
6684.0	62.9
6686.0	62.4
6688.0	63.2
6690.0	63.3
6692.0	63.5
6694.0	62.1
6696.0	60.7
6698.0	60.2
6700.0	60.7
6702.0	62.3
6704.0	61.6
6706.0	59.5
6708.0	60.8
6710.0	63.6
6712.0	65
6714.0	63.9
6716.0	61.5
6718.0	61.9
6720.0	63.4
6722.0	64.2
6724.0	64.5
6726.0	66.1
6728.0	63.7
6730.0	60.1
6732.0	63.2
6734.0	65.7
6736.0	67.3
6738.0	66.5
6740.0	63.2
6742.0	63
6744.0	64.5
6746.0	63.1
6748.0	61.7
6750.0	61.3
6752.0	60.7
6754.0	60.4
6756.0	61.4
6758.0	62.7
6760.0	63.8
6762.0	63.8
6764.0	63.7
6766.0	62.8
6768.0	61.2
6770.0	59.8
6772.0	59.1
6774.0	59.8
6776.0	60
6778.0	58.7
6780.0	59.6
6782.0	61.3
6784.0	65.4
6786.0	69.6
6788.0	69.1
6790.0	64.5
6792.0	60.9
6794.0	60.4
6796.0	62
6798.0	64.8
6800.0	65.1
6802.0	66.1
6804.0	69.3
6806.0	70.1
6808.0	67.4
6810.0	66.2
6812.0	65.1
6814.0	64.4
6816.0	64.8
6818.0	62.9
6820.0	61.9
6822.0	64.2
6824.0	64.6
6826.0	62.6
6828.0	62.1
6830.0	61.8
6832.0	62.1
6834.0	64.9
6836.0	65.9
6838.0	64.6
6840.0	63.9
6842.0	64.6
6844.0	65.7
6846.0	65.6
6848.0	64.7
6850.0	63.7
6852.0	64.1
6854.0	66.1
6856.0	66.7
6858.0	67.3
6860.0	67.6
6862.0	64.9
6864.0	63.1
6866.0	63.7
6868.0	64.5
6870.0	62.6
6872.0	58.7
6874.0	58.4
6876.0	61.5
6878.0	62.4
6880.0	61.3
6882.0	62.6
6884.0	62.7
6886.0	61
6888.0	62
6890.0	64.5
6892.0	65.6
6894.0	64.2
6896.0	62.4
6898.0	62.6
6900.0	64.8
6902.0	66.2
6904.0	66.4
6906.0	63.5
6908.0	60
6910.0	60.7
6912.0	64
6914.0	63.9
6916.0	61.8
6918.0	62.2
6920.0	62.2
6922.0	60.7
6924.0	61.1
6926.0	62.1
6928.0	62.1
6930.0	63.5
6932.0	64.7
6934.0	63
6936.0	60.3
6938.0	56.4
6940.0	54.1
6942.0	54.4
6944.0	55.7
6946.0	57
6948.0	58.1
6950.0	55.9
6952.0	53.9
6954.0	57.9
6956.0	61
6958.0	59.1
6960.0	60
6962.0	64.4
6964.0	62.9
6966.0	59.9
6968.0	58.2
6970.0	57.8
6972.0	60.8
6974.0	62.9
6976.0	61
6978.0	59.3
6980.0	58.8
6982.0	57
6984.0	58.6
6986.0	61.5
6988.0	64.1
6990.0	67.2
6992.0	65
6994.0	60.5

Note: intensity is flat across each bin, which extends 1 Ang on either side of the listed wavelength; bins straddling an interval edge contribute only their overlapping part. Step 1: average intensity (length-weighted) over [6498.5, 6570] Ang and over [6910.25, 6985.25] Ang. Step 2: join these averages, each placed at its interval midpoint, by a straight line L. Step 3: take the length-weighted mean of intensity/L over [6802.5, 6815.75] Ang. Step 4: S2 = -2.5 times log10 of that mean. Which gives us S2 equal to -0.09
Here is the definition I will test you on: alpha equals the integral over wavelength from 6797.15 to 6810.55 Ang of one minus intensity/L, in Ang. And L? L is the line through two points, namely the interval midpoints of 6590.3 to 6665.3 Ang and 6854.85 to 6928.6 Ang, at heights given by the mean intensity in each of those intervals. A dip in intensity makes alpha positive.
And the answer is -1.1 Ang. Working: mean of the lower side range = 60.4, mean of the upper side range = 63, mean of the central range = 67.1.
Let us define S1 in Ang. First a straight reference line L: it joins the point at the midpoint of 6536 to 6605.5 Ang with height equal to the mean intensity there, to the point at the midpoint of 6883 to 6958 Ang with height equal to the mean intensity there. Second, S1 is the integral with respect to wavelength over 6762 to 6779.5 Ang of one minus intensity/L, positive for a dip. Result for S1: 0.62 Ang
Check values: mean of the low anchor 65.5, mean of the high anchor 61.1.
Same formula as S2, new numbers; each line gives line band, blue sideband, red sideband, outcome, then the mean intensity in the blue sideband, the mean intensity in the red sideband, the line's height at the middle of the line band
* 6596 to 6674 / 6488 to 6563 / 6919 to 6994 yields 0.05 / 64.4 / 60.1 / 63.3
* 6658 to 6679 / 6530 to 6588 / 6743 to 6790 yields 0.03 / 65.8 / 62.4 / 64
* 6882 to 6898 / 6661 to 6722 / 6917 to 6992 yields -0.04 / 62.4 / 60.1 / 60.6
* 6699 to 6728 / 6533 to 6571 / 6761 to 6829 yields 0.03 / 66.7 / 63.6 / 64.7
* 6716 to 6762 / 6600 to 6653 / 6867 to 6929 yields -0.04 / 59.4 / 62.5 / 60.7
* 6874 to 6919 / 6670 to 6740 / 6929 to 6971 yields -0.05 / 63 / 59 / 59.8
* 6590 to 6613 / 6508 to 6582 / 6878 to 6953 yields 0.01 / 65.1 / 61.3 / 64.5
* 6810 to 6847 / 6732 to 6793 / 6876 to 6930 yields -0.02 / 62.8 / 62.8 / 62.8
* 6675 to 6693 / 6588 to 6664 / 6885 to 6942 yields -0.04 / 60.5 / 62.2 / 60.9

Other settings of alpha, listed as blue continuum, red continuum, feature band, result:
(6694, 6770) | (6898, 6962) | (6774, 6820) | -1.7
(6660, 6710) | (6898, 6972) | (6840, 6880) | -1.9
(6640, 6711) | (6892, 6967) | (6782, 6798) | -0.7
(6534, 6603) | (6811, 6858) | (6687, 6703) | 0.7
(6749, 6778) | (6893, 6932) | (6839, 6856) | -0.7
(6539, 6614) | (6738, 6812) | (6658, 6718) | 1.7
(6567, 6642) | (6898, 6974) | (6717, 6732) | -0.6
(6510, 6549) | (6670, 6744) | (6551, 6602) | -1.9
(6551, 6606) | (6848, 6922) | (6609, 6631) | 1.6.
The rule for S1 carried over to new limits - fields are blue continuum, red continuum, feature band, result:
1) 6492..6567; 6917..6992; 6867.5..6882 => -0.08 Ang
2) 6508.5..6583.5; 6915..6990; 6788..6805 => -0.69 Ang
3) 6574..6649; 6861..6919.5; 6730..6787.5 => -0.72 Ang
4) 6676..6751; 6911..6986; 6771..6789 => -0.10 Ang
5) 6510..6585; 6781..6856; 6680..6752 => 2.10 Ang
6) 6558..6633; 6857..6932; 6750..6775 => 0.64 Ang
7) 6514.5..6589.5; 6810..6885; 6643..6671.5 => 1.23 Ang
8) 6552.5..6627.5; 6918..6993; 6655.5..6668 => 0.17 Ang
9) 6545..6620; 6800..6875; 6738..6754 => 0.55 Ang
